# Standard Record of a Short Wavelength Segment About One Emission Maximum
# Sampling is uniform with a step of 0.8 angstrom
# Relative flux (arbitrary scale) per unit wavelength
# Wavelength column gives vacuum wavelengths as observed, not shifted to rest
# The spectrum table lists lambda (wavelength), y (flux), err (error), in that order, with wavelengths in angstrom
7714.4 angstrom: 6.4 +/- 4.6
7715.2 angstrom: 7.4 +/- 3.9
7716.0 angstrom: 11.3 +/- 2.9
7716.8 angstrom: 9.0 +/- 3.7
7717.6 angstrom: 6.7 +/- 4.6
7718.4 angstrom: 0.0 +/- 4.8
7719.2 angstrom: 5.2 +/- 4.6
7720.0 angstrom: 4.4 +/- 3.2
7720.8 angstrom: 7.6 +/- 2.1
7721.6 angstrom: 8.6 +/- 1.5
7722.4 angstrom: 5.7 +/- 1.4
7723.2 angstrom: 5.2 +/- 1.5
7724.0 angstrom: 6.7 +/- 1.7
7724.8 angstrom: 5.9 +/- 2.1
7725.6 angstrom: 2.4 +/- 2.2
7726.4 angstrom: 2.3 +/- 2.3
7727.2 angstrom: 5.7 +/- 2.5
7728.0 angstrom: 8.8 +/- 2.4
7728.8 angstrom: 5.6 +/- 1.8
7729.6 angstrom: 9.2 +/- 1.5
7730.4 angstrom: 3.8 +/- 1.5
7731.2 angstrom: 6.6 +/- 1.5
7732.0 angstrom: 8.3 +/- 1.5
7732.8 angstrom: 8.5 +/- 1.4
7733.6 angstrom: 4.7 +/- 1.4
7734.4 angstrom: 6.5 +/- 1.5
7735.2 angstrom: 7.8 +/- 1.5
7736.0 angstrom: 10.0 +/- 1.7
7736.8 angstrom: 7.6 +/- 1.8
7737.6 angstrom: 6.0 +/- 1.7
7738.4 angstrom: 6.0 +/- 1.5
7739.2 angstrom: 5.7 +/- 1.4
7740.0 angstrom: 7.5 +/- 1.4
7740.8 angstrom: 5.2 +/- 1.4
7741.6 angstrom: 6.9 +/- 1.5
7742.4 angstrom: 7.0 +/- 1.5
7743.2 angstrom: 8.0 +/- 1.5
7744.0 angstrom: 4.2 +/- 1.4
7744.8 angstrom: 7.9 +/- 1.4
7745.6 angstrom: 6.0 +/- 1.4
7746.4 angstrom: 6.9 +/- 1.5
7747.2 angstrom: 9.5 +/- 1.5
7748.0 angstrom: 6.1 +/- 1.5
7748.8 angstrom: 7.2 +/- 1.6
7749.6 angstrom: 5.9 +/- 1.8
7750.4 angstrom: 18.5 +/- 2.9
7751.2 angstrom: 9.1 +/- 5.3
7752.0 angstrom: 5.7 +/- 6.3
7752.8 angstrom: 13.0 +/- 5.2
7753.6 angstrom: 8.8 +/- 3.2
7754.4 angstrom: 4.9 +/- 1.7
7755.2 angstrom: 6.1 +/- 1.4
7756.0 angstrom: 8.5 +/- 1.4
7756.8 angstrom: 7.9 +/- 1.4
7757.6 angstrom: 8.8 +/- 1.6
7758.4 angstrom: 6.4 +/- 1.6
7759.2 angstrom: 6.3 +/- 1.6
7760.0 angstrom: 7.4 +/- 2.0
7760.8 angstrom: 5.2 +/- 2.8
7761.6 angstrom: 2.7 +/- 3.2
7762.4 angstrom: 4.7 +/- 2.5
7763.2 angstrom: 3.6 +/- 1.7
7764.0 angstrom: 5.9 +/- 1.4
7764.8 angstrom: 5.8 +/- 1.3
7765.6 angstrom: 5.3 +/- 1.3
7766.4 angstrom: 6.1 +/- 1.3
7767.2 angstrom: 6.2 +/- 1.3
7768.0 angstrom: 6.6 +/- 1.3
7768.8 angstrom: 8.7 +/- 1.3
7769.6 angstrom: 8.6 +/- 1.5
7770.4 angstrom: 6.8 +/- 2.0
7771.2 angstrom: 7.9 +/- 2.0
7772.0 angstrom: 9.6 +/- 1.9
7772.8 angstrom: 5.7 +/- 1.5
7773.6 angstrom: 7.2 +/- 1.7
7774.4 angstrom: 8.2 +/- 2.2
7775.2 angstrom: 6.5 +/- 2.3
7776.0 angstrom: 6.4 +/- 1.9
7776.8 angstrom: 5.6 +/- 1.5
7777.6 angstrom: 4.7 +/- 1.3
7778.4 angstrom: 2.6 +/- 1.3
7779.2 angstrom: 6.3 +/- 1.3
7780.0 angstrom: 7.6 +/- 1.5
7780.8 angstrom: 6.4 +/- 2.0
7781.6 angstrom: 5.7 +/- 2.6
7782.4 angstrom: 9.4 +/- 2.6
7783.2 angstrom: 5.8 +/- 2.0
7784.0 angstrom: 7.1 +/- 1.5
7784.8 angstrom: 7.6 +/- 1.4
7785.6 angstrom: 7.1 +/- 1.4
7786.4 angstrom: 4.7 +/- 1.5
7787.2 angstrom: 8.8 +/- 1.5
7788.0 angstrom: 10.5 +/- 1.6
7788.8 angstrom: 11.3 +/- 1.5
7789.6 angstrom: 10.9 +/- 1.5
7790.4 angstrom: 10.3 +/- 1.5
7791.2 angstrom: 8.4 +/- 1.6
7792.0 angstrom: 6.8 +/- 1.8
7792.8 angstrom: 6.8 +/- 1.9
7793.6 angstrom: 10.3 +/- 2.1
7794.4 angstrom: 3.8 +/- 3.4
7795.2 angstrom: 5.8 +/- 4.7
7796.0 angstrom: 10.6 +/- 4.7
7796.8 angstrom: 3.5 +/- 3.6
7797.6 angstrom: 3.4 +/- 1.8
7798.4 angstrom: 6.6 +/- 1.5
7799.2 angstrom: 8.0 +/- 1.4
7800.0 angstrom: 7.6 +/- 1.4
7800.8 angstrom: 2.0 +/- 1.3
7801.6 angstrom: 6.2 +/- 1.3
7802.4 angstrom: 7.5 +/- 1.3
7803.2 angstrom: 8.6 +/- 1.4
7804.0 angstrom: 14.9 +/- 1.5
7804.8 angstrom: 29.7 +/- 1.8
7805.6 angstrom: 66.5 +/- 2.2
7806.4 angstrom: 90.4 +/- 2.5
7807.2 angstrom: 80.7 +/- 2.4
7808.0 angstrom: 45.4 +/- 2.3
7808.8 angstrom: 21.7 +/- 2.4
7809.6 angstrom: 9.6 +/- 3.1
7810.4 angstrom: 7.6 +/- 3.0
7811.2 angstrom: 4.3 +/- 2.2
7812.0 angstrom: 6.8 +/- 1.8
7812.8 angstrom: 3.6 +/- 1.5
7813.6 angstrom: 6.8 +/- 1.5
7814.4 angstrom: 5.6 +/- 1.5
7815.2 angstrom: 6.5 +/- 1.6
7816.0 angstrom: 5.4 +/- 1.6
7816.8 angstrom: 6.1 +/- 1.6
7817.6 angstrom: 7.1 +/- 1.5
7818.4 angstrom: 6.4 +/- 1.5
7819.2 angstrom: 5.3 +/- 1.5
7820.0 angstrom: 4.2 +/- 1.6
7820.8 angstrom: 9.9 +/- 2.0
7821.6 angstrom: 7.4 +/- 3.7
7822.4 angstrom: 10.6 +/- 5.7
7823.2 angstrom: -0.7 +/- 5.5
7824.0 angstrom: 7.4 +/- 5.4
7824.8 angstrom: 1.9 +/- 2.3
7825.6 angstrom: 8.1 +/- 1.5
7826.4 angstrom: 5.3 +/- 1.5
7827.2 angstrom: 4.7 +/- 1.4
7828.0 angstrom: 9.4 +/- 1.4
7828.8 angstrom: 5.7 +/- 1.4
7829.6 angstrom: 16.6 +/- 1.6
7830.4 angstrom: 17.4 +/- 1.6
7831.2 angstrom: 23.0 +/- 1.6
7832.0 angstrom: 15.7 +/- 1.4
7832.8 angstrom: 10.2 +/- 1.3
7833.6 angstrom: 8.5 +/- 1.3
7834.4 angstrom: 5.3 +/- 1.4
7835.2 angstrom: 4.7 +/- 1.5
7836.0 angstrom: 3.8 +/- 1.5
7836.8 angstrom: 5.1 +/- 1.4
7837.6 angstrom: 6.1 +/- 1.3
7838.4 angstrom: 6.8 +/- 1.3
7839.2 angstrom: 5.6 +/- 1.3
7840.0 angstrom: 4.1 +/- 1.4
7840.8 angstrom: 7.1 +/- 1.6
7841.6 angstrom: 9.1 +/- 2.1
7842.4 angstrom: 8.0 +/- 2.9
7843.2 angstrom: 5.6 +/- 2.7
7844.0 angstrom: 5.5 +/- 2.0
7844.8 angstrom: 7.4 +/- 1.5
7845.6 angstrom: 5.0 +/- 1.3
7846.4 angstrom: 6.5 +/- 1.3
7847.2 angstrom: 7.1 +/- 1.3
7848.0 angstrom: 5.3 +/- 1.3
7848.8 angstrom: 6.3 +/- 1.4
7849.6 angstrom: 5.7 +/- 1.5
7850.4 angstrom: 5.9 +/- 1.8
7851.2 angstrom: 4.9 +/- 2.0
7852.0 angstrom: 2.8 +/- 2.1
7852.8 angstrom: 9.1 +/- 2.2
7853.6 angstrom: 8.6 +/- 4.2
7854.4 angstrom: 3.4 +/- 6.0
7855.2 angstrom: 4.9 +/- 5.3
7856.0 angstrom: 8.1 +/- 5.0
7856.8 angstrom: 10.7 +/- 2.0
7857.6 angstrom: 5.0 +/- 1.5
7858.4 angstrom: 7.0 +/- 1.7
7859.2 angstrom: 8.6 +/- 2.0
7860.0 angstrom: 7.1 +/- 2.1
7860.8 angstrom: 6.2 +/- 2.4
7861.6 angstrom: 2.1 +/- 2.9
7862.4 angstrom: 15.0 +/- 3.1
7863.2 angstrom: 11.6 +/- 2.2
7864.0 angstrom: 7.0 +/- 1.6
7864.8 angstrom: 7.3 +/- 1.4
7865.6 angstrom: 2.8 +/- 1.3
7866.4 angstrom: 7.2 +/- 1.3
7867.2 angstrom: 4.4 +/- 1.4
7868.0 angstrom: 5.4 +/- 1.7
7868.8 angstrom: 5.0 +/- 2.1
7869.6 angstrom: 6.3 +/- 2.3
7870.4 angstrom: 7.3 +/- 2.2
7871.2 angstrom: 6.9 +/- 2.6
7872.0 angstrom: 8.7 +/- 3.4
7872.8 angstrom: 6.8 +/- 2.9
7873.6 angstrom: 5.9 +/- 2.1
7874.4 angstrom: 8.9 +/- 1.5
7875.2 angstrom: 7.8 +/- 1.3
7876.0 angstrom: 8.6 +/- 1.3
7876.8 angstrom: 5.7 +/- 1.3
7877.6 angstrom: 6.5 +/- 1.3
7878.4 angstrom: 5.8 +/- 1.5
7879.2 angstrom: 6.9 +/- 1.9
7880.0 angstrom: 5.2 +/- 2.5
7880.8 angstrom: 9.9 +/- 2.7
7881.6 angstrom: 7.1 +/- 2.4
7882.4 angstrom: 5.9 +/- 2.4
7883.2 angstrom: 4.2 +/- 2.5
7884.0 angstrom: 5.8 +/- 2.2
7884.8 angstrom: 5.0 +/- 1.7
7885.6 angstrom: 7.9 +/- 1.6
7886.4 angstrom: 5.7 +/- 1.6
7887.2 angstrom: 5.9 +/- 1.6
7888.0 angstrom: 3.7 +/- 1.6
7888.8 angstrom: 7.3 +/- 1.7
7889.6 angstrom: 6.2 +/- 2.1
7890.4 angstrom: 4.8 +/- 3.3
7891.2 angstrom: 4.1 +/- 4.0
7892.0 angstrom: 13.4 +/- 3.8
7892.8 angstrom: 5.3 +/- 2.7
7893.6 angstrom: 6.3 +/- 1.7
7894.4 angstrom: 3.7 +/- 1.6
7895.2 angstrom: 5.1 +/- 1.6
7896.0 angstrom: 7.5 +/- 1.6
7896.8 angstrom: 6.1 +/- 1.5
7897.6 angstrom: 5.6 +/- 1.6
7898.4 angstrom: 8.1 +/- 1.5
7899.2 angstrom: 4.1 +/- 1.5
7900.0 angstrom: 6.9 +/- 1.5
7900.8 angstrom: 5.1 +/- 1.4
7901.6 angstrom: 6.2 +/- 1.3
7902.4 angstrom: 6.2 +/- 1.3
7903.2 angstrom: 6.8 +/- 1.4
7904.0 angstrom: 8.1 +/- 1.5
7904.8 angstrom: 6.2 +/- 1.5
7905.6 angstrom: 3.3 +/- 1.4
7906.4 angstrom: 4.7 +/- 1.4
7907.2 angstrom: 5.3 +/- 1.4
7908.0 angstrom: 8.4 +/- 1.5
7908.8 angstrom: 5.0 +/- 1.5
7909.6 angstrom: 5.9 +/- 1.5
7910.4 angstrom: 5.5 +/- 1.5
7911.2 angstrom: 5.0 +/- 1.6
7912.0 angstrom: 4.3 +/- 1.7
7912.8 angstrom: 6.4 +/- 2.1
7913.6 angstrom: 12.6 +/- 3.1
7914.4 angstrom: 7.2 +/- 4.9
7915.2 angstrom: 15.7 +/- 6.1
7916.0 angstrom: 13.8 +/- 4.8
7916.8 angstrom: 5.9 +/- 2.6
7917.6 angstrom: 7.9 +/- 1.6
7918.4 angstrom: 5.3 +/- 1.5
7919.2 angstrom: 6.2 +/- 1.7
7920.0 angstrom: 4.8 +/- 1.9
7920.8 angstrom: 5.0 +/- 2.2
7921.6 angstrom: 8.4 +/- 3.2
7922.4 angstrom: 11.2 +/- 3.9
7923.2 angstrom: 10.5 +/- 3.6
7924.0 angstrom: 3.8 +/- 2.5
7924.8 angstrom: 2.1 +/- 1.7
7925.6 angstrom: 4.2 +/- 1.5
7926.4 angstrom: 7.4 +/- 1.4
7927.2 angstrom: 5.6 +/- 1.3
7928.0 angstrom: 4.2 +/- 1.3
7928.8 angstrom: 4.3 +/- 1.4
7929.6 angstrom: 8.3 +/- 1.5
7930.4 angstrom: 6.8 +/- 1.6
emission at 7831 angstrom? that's [N II] 6583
